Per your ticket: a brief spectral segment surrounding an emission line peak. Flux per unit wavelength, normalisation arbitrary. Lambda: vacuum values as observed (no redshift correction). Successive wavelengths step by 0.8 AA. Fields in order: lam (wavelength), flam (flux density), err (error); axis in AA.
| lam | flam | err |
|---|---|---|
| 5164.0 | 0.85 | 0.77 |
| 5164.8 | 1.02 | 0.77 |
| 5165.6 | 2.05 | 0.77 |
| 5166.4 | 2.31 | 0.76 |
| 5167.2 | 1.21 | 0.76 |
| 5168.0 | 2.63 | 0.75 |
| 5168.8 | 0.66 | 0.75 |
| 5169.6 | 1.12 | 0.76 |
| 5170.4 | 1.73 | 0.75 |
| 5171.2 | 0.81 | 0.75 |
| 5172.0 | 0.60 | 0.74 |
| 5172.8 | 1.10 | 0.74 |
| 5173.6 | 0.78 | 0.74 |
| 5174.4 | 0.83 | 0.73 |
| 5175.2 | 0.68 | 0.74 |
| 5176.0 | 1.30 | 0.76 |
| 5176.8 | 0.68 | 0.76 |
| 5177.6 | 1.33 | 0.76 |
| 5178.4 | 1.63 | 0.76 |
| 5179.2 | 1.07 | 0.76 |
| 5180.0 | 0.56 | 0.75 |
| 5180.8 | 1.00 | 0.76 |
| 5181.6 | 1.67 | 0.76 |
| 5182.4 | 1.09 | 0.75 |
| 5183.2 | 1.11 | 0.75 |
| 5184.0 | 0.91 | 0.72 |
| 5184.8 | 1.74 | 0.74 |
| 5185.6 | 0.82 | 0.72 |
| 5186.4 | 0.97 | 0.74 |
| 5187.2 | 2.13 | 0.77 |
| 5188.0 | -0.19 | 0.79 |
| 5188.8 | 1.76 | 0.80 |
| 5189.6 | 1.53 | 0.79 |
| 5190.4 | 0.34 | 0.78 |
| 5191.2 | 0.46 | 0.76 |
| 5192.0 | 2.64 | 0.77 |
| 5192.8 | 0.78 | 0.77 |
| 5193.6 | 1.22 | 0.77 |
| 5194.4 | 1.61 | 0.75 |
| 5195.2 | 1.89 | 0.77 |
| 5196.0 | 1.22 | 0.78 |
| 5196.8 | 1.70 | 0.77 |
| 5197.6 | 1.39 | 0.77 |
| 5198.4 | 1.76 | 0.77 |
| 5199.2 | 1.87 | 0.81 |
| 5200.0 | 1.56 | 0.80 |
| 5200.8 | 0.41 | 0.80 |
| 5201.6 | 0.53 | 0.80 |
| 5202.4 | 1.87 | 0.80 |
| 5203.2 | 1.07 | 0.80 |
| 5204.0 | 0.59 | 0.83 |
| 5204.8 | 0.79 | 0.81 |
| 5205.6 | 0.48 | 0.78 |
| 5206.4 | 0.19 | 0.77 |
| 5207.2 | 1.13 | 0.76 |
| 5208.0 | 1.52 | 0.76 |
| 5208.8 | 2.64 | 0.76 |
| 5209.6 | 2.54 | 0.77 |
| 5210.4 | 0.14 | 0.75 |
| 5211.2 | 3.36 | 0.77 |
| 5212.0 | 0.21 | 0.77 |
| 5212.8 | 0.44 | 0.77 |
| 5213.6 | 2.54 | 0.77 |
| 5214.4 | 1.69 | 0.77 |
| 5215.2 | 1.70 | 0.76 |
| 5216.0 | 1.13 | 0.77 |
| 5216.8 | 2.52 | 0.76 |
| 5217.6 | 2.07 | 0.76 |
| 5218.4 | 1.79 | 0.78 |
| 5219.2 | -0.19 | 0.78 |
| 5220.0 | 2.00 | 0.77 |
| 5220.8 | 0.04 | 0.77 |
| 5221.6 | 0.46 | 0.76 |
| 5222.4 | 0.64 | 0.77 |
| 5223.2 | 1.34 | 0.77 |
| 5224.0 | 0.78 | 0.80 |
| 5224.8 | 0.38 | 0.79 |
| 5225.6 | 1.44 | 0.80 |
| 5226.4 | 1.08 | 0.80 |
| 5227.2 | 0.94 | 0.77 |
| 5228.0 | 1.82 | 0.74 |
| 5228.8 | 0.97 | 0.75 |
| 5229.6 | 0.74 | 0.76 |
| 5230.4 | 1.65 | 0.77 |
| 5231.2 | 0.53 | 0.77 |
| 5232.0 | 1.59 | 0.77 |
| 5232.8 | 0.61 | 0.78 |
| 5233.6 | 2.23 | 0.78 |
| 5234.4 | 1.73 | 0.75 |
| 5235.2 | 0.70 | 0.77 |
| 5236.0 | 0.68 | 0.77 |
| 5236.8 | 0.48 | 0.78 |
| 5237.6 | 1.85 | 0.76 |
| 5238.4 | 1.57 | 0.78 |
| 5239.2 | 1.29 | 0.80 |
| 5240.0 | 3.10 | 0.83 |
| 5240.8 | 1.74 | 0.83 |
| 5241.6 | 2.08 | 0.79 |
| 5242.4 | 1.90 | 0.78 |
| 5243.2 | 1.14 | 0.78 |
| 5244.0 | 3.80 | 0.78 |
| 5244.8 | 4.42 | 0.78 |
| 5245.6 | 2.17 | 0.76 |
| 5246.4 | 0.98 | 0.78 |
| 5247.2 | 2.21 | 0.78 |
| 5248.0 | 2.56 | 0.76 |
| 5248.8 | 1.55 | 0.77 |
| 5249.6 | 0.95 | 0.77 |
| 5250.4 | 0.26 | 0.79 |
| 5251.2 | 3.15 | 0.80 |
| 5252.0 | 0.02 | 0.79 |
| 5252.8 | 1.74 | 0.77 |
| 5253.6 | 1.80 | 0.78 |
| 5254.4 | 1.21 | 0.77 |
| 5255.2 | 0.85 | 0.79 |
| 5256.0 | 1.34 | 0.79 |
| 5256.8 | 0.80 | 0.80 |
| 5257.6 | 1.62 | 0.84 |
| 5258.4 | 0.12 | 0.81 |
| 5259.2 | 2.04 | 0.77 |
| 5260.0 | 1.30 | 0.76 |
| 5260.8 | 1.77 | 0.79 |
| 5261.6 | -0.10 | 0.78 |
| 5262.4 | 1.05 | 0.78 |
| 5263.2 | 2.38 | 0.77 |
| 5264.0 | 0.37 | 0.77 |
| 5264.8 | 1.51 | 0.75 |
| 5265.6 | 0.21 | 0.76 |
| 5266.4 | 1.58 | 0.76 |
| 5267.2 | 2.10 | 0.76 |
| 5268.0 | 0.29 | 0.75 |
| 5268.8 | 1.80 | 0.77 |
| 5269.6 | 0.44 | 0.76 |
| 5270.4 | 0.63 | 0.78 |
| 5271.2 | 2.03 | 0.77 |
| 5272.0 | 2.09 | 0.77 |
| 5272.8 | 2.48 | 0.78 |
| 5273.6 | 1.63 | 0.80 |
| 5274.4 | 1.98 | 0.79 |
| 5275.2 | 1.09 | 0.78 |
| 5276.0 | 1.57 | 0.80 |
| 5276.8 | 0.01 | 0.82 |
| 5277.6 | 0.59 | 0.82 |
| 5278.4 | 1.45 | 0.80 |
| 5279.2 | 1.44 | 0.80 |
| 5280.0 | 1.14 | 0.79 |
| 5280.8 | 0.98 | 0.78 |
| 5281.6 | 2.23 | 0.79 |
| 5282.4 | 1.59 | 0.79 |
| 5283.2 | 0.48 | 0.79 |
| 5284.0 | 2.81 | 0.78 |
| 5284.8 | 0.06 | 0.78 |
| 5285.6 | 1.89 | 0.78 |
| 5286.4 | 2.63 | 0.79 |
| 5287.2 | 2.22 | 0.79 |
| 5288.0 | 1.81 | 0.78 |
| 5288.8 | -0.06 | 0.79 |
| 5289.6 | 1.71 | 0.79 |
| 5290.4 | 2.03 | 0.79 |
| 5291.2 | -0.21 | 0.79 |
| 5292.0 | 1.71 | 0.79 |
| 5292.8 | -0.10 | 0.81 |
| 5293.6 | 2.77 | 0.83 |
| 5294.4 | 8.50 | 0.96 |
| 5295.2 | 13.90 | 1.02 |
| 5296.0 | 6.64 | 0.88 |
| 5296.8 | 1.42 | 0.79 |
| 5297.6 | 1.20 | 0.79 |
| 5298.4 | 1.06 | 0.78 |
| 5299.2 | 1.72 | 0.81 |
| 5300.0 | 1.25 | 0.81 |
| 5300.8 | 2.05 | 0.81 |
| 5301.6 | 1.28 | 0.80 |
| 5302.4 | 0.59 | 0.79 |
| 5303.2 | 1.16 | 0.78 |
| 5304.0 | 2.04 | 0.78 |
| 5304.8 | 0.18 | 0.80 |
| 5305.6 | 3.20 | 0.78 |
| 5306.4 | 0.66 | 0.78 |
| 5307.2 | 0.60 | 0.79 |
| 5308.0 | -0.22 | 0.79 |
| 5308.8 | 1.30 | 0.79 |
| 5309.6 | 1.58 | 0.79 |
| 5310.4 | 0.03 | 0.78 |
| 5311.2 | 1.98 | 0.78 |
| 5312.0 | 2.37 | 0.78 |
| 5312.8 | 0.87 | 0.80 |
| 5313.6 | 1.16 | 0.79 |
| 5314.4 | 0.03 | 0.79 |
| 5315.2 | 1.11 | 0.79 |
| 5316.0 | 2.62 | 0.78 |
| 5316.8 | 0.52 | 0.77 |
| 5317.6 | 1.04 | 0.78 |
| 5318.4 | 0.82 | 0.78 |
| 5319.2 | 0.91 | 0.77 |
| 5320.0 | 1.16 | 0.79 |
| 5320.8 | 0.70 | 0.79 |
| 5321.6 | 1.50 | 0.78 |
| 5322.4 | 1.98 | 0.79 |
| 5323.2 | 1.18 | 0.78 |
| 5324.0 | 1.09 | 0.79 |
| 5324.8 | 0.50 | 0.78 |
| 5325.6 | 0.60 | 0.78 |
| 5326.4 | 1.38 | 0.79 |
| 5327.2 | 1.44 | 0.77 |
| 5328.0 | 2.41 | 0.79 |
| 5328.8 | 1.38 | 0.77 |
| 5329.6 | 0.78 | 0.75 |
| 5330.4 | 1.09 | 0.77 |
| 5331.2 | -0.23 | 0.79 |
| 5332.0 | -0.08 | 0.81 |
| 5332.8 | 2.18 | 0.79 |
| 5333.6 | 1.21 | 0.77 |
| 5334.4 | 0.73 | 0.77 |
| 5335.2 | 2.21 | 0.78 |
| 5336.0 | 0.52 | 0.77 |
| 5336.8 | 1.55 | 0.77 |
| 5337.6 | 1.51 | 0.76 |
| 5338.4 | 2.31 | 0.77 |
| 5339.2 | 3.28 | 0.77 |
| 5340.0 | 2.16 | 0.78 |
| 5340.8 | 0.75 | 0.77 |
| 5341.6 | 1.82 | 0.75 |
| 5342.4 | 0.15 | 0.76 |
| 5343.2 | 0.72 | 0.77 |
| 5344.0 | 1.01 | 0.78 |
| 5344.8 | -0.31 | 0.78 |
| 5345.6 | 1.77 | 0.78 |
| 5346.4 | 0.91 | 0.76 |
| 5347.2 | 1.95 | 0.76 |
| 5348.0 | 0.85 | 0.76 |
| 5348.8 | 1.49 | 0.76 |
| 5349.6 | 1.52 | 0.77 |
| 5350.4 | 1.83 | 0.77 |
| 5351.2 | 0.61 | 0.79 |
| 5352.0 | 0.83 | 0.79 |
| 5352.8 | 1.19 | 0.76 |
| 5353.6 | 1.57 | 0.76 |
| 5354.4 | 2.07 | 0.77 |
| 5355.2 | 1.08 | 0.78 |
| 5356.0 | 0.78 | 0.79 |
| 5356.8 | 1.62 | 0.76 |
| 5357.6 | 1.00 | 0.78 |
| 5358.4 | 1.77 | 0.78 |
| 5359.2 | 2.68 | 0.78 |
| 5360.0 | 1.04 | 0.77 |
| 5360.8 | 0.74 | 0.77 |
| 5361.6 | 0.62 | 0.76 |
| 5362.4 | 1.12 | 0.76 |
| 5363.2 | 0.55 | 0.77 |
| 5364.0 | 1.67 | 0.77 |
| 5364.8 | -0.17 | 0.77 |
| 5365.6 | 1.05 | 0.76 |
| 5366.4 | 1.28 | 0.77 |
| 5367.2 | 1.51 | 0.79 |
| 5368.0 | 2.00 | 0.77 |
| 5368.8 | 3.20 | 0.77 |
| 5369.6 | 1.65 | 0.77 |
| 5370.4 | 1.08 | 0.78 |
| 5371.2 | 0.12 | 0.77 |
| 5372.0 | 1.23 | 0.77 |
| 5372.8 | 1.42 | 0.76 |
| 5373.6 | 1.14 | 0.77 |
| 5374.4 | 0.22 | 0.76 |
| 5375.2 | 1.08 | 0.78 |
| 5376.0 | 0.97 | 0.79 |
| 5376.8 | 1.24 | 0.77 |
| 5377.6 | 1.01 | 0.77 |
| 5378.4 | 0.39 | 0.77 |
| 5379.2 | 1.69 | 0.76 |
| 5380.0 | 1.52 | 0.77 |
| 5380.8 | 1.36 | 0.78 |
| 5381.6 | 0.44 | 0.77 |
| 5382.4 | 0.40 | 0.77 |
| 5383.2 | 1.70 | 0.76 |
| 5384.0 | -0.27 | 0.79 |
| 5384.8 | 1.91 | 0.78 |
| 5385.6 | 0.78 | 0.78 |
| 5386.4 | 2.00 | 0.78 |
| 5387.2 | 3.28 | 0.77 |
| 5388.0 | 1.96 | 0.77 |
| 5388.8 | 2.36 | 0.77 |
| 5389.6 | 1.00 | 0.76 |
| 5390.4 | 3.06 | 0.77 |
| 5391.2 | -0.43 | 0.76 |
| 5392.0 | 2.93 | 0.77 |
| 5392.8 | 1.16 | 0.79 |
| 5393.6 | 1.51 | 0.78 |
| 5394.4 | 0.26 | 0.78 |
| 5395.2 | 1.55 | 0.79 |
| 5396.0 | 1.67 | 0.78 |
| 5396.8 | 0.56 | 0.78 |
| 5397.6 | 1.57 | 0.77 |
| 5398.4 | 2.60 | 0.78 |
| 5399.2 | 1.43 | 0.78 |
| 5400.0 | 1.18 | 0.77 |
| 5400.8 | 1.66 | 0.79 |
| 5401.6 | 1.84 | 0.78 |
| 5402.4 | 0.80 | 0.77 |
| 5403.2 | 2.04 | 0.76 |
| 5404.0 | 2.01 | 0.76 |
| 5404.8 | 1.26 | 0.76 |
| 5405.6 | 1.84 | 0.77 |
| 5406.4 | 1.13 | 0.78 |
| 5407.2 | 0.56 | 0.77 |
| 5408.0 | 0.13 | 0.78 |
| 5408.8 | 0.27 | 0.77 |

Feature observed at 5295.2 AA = [O III]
